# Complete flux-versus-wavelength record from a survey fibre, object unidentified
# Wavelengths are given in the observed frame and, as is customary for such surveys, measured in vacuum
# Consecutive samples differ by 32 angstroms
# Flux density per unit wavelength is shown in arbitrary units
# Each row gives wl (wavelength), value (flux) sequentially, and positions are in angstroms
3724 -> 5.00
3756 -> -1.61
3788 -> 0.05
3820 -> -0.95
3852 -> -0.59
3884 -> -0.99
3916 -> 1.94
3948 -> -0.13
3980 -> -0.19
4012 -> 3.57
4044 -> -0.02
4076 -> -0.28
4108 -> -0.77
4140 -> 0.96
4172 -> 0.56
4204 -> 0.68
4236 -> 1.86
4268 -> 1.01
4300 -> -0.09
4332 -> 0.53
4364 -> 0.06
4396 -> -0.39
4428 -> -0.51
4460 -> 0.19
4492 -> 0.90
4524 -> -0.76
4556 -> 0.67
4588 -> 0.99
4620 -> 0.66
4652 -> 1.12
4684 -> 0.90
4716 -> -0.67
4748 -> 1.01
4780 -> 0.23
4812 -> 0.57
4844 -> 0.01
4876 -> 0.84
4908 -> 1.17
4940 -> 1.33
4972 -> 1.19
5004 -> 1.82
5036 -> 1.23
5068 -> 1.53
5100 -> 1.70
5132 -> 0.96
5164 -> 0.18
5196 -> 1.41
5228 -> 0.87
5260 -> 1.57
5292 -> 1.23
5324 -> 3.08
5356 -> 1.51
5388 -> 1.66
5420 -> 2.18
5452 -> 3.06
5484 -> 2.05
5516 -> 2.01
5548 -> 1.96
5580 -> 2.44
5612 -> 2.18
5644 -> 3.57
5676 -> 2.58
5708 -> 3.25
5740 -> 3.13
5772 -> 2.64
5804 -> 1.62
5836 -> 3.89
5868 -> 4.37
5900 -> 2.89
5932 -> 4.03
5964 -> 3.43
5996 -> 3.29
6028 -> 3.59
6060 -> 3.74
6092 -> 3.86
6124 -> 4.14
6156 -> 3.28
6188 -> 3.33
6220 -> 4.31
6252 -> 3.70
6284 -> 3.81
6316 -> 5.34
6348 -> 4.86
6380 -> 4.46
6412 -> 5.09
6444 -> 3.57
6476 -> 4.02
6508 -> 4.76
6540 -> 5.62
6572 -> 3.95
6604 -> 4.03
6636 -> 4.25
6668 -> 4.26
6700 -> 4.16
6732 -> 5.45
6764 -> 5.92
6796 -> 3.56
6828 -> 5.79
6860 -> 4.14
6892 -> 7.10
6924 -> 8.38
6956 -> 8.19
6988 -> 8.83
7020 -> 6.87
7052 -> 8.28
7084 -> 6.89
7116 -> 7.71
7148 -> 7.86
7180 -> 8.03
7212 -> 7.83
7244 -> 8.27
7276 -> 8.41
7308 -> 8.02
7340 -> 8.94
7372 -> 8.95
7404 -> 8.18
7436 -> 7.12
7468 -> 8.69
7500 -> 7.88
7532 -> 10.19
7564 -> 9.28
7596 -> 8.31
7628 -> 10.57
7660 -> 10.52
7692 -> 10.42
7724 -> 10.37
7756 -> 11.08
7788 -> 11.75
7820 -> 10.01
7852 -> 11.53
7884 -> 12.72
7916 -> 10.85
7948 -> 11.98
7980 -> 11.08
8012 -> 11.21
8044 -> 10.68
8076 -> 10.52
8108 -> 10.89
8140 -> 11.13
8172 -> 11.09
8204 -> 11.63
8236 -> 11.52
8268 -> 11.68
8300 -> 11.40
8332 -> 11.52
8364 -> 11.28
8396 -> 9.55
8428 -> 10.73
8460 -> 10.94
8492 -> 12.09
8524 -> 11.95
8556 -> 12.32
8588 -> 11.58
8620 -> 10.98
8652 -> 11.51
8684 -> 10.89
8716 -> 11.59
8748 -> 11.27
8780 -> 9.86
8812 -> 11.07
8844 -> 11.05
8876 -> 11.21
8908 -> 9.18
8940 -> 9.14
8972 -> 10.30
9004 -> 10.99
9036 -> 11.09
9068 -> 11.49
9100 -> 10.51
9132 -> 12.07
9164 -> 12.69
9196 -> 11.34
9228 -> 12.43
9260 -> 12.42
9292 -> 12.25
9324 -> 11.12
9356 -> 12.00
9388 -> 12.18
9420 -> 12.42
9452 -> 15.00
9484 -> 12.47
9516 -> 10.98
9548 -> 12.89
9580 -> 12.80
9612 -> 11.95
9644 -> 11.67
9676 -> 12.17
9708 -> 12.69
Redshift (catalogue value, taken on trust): 0.73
